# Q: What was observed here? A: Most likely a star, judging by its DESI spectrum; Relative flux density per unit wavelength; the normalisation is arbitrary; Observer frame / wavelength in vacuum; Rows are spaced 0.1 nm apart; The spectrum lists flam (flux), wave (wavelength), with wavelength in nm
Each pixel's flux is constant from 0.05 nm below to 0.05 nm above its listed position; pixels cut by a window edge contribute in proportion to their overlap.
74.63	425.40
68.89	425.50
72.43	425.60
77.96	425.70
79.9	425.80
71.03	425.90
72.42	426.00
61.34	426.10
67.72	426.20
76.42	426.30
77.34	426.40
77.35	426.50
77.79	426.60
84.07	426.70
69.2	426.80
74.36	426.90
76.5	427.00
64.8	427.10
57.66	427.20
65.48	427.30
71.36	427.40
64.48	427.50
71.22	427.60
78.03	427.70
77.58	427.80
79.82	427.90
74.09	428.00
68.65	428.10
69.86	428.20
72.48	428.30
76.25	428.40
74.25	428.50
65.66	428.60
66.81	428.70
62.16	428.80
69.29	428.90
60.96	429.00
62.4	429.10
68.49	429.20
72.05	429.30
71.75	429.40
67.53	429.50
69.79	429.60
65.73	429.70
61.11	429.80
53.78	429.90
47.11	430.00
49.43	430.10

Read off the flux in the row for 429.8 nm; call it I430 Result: 61.11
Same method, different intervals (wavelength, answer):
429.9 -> 53.78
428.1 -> 68.65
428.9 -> 69.29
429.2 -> 68.49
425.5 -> 68.89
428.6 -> 65.66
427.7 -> 78.03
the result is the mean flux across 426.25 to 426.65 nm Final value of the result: 77.2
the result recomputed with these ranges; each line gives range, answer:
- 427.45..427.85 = 72.8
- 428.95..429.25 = 63.9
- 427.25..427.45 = 68.4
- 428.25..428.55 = 74.3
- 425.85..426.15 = 68.3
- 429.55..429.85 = 65.5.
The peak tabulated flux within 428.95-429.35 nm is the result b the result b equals 72.05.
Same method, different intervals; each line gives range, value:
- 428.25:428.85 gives 76.25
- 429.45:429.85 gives 69.79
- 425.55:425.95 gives 79.9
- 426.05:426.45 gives 77.34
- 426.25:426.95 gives 84.07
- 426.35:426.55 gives 77.35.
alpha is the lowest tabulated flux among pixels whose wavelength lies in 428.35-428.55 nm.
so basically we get 74.25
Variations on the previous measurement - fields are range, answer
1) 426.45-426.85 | 69.2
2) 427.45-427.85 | 64.48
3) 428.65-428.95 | 62.16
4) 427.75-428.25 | 68.65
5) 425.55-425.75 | 72.43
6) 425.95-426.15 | 61.34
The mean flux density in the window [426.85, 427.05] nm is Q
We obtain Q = 75.4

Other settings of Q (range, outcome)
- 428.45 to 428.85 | 67.2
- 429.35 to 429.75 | 68.7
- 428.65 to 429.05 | 64.8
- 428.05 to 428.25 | 69.3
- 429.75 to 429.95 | 57.4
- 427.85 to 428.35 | 73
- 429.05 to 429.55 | 68.4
